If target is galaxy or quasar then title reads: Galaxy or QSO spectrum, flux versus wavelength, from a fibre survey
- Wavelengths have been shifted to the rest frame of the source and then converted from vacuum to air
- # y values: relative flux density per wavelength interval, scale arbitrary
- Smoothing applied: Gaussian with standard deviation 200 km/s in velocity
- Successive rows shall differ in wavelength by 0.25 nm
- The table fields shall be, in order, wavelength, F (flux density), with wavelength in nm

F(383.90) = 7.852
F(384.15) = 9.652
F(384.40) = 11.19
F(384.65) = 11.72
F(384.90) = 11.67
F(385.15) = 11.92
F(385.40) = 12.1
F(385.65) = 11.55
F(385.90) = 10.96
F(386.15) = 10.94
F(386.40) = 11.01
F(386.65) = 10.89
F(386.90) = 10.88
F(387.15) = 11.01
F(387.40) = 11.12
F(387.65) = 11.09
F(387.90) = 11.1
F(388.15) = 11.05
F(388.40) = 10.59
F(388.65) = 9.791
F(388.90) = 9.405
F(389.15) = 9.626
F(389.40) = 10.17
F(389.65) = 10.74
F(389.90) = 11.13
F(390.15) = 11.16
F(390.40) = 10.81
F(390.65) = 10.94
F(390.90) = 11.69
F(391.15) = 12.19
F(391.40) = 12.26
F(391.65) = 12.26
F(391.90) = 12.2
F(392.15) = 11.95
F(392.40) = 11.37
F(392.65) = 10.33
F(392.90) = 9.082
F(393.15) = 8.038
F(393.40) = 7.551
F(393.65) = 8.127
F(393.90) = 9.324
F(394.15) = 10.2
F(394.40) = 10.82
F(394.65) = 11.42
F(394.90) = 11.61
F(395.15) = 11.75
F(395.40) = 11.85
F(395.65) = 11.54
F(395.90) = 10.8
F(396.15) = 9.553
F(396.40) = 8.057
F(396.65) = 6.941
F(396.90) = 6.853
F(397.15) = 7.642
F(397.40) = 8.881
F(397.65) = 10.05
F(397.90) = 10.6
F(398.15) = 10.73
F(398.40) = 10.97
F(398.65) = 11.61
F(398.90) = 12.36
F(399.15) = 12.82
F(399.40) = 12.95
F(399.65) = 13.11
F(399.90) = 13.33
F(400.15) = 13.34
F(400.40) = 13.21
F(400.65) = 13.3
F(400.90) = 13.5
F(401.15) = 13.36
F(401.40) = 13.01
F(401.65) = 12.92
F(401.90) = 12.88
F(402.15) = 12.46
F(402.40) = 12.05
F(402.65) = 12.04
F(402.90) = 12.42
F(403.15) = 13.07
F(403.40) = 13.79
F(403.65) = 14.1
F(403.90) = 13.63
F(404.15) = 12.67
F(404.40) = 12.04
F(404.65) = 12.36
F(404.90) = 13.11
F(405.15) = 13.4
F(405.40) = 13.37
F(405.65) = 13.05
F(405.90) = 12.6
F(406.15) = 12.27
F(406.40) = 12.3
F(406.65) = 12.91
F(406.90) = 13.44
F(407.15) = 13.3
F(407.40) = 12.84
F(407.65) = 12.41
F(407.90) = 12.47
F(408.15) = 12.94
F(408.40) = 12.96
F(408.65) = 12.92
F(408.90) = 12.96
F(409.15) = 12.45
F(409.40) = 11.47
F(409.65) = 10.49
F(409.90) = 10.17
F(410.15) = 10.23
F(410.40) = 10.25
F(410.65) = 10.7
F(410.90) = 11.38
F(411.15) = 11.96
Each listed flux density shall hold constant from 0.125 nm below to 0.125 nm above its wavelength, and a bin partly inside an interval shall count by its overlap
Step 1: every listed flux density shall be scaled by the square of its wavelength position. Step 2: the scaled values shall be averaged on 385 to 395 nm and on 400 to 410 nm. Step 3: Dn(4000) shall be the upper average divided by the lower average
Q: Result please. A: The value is 1.3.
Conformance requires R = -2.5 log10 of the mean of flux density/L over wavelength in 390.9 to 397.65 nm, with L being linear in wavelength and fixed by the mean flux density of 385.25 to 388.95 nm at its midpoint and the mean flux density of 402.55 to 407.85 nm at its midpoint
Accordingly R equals 0.16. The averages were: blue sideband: 10.9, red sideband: 12.9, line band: 10.1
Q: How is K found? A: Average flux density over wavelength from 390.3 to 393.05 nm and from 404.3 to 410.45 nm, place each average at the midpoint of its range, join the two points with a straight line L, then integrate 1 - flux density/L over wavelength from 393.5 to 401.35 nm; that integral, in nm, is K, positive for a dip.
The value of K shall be 0.50 nm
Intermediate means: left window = 11.3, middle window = 11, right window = 12.4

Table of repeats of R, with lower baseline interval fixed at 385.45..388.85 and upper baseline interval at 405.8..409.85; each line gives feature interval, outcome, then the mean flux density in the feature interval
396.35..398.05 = 0.348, 8.48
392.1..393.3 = 0.138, 9.99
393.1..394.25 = 0.301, 8.65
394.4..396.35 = 0.045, 11.1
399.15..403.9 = -0.090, 13.1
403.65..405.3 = -0.063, 13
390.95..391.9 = -0.088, 12.2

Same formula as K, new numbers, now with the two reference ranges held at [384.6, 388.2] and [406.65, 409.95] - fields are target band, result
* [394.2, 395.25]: 0.04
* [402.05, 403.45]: -0.05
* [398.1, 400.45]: -0.10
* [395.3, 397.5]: 0.50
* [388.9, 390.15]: 0.11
